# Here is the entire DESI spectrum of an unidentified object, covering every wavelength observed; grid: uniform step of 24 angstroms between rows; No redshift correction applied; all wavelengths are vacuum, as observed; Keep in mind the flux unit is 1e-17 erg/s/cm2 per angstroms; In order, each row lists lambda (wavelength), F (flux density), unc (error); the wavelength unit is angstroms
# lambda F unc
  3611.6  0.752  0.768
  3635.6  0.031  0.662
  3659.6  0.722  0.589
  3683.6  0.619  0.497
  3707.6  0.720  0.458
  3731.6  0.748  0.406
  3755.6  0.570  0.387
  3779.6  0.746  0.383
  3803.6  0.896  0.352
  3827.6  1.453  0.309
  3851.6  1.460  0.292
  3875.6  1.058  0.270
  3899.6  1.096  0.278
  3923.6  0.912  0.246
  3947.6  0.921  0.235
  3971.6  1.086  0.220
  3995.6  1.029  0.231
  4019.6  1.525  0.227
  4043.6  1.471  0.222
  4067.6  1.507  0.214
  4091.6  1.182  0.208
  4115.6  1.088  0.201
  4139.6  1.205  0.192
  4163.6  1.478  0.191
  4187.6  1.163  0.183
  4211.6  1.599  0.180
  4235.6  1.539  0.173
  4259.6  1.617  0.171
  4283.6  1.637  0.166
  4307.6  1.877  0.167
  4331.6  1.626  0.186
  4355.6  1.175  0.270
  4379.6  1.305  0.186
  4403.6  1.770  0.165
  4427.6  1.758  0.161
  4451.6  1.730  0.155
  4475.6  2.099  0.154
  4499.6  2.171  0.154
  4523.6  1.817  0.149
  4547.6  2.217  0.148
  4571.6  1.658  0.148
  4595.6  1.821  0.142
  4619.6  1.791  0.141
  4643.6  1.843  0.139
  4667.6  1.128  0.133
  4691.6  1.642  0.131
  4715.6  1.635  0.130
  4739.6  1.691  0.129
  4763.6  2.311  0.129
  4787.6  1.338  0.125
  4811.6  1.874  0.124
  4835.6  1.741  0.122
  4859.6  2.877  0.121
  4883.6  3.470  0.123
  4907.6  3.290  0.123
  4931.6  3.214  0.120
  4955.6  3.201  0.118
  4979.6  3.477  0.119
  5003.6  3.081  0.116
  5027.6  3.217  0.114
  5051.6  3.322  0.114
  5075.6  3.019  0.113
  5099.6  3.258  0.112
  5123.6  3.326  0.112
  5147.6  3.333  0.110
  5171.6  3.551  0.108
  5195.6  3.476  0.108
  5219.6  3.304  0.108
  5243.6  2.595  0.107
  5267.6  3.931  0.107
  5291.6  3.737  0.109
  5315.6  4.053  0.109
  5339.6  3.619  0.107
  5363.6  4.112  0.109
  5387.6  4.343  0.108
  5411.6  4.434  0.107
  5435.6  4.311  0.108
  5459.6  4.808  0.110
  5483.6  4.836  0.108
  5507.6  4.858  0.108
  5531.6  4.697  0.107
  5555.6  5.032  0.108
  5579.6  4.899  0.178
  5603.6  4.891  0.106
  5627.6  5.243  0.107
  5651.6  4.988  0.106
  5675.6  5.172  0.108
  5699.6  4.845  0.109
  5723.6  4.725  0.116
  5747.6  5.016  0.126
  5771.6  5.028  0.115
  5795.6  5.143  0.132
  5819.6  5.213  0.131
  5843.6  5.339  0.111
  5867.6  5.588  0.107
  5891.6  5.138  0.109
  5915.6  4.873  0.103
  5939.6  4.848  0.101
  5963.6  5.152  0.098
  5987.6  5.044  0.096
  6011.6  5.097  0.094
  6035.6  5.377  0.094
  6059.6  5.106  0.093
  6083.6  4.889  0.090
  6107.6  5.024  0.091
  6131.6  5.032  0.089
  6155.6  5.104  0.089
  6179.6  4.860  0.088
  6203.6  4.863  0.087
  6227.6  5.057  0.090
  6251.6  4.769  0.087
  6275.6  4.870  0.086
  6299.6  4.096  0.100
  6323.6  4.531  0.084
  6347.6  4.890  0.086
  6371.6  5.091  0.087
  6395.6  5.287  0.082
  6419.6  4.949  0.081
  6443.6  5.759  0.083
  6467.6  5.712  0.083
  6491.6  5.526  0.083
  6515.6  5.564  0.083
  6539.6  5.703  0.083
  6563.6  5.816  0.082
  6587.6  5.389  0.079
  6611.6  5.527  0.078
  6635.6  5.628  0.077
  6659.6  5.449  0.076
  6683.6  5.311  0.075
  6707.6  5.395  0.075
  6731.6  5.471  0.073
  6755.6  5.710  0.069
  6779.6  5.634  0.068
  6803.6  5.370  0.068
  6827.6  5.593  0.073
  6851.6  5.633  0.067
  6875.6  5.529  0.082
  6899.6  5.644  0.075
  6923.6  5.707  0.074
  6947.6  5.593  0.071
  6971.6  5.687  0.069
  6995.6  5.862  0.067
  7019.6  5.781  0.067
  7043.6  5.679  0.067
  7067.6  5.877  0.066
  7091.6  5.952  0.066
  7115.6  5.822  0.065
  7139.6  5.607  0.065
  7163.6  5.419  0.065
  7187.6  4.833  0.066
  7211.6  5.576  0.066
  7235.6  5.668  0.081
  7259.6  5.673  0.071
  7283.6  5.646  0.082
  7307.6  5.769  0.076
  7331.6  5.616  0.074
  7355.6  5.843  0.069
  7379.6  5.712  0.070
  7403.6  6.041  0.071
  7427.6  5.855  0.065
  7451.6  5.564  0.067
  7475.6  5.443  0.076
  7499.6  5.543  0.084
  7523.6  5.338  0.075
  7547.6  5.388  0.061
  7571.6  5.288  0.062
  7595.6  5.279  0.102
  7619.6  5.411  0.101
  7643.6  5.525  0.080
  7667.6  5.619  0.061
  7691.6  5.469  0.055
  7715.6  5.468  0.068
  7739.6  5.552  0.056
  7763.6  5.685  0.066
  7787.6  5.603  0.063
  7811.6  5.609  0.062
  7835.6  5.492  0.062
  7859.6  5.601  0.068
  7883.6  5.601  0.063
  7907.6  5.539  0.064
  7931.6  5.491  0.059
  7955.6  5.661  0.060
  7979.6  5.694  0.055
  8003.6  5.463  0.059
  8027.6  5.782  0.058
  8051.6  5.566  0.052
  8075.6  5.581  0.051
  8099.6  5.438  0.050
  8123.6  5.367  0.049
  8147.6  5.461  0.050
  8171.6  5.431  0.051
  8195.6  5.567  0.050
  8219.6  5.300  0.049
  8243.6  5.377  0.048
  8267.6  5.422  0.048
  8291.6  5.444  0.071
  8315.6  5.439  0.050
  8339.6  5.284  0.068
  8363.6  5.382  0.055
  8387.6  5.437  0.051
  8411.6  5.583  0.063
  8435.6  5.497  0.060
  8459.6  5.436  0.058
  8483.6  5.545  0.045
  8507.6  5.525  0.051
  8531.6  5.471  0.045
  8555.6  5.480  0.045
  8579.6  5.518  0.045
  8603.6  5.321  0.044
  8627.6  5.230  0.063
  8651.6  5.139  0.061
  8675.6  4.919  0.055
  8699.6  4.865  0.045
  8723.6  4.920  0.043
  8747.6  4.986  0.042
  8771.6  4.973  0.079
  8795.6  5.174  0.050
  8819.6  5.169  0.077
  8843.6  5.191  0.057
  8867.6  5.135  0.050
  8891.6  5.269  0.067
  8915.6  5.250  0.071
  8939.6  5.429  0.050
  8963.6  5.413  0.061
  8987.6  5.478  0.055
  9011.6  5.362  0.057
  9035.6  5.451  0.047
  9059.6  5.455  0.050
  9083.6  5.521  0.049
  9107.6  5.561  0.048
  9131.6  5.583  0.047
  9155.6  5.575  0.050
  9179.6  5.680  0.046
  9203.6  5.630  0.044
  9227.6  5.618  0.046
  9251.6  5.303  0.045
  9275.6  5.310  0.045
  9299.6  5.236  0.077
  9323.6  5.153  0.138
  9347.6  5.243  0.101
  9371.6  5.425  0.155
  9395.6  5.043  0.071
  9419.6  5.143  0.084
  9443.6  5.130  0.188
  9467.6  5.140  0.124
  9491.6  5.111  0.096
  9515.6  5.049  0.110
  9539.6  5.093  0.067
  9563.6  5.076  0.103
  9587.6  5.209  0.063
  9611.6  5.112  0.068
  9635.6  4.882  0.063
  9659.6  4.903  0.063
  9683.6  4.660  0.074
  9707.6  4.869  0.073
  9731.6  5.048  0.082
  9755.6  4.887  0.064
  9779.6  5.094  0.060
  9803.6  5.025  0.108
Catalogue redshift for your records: 0.218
